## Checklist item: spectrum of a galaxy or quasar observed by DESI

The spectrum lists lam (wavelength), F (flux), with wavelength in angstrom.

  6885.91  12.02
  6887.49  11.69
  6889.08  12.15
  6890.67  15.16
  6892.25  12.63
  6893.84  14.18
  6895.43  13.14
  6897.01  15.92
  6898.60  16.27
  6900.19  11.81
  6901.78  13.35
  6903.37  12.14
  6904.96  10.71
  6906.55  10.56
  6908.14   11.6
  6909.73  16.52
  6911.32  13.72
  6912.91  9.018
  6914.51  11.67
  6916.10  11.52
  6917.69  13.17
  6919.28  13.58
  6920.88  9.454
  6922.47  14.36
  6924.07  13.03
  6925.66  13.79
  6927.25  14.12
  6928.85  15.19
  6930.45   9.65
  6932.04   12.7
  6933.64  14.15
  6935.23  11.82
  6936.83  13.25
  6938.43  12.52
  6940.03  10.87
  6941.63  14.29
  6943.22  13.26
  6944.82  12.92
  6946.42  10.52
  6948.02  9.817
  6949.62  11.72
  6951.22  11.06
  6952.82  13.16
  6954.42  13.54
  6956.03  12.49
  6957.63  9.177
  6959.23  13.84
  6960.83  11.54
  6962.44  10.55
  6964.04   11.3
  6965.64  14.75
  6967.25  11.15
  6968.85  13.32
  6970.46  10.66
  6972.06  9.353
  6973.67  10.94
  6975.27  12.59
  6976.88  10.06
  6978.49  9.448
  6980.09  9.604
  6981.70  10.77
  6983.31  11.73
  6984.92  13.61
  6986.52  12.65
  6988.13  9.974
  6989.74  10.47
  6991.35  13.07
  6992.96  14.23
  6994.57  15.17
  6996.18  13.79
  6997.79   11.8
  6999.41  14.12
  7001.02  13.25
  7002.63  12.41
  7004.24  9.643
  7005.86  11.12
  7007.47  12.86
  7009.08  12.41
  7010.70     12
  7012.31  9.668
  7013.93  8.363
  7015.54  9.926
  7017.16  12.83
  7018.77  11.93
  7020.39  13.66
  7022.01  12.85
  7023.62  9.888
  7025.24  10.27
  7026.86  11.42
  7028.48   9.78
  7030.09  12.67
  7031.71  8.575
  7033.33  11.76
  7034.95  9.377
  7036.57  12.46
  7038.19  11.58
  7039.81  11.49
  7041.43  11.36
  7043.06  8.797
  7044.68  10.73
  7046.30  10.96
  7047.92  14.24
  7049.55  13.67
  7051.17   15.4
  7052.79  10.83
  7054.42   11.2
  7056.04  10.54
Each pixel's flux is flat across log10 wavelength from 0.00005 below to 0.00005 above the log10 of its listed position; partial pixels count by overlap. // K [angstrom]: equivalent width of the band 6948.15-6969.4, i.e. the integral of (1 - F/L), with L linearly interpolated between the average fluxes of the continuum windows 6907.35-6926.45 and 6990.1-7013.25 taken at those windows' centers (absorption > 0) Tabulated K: 0.86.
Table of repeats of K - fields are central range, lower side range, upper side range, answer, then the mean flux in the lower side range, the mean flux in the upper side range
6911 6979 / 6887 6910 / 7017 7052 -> 2.9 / 13.1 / 11.6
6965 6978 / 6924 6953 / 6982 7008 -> 1.0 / 12.5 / 12.5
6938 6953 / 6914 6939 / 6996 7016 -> 0.6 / 12.8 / 11.6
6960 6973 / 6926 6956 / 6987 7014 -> 0.8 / 12.5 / 12.1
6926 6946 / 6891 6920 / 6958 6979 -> -1.1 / 12.9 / 11.5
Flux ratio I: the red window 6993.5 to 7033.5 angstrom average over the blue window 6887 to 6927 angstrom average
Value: 0.91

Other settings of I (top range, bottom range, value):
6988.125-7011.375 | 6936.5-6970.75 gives 1.04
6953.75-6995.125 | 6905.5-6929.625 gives 0.92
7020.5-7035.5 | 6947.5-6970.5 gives 0.91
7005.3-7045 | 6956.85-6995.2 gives 0.95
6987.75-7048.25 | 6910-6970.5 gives 0.94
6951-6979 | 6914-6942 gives 0.92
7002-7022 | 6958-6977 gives 0.98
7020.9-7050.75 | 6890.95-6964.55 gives 0.90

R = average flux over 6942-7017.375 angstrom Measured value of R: 11.8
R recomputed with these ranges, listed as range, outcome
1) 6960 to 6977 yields 11.5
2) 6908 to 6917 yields 12.4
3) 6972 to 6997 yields 11.8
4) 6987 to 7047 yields 11.5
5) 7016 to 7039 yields 11.3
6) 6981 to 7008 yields 12.4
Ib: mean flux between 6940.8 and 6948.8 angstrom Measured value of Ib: 12.2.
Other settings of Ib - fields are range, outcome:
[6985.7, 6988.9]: 11.4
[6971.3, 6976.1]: 11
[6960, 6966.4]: 12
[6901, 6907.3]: 11.7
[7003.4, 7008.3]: 11.2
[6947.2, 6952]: 10.9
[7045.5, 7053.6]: 13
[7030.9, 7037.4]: 10.5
